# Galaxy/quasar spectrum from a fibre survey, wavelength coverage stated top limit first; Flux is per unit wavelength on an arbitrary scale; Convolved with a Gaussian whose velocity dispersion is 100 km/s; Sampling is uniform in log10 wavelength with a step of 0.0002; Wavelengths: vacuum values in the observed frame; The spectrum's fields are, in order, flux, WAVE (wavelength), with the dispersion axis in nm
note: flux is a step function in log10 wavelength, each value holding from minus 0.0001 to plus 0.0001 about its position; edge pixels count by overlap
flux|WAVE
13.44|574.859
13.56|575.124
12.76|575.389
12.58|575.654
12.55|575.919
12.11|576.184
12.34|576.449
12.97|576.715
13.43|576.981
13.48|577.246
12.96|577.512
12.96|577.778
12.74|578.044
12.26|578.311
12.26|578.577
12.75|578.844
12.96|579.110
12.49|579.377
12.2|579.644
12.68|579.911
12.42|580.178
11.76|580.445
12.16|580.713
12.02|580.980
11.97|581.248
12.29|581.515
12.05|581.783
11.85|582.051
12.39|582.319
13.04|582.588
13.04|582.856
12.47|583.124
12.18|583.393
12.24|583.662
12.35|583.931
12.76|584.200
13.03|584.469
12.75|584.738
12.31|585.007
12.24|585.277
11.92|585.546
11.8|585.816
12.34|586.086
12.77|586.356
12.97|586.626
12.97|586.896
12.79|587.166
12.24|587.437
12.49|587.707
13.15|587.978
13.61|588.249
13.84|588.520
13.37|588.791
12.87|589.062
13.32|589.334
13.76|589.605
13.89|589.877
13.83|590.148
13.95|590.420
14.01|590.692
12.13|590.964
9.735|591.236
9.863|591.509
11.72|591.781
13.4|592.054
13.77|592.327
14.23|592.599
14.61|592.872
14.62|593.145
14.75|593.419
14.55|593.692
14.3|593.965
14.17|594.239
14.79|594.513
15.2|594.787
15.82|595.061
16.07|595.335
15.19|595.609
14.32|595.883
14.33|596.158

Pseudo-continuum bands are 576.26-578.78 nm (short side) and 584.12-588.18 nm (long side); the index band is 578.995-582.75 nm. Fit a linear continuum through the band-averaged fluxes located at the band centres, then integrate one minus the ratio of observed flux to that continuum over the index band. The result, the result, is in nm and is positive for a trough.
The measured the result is 0.121 nm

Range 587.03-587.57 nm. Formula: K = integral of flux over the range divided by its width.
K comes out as 12.5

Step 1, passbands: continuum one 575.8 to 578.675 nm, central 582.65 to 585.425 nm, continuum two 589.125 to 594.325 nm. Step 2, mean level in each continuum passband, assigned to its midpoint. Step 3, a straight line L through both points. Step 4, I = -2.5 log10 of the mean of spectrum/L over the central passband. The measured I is 0.04 mag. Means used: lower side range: 12.7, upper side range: 13.4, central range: 12.6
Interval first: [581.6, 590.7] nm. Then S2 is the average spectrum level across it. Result 12.8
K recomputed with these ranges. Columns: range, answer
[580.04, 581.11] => 12.1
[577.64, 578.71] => 12.6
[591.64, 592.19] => 12.5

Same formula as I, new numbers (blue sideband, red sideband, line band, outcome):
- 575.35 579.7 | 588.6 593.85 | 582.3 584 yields 0.03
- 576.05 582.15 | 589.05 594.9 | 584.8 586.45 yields 0.07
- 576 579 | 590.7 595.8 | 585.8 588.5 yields 0.05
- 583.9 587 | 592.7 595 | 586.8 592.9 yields 0.05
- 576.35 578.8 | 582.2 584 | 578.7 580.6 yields 0.02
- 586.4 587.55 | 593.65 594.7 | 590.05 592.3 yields 0.11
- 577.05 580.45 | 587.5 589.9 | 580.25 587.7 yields 0.05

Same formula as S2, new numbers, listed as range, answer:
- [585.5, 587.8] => 12.5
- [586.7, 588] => 12.7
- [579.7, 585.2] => 12.4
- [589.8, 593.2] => 13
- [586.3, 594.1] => 13.2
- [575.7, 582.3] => 12.5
